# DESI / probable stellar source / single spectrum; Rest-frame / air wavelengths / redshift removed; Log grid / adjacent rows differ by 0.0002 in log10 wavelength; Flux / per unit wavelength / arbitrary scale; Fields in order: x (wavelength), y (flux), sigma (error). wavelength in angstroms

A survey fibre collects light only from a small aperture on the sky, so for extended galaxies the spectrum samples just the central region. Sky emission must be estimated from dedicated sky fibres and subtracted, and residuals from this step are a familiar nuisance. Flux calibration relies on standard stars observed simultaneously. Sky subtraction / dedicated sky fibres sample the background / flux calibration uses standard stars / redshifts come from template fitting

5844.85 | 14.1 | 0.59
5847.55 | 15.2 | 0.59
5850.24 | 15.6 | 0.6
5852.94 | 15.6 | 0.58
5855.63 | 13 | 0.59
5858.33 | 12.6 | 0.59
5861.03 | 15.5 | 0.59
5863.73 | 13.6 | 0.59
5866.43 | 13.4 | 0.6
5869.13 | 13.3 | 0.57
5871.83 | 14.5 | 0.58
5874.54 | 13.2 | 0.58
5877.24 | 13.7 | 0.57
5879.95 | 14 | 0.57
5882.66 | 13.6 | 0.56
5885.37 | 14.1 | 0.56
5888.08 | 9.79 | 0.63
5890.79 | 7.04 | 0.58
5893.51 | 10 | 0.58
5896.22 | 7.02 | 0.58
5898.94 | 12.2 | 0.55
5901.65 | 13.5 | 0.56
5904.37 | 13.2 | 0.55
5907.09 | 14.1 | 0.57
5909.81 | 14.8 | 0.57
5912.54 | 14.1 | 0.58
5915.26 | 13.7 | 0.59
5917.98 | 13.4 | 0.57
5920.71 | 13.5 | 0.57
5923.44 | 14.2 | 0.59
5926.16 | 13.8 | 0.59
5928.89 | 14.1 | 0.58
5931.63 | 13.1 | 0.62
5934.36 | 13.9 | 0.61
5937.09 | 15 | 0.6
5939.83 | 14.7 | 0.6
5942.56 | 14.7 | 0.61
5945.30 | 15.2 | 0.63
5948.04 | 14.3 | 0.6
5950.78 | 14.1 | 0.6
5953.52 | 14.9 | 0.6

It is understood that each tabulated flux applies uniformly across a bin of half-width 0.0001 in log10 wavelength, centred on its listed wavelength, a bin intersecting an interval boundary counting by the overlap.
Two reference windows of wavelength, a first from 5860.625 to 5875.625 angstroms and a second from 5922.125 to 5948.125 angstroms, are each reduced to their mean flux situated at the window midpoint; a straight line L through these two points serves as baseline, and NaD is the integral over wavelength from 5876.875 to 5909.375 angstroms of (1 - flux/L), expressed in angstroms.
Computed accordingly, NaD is 4.9 angstroms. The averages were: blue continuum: 13.8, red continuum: 14.3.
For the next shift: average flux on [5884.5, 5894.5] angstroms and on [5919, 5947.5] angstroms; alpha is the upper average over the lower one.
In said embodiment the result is 1.41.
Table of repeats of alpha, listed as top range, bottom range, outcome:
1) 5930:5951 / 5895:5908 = 1.20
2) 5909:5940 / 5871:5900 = 1.20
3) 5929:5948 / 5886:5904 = 1.40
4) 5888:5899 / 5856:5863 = 0.63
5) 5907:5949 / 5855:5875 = 1.04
